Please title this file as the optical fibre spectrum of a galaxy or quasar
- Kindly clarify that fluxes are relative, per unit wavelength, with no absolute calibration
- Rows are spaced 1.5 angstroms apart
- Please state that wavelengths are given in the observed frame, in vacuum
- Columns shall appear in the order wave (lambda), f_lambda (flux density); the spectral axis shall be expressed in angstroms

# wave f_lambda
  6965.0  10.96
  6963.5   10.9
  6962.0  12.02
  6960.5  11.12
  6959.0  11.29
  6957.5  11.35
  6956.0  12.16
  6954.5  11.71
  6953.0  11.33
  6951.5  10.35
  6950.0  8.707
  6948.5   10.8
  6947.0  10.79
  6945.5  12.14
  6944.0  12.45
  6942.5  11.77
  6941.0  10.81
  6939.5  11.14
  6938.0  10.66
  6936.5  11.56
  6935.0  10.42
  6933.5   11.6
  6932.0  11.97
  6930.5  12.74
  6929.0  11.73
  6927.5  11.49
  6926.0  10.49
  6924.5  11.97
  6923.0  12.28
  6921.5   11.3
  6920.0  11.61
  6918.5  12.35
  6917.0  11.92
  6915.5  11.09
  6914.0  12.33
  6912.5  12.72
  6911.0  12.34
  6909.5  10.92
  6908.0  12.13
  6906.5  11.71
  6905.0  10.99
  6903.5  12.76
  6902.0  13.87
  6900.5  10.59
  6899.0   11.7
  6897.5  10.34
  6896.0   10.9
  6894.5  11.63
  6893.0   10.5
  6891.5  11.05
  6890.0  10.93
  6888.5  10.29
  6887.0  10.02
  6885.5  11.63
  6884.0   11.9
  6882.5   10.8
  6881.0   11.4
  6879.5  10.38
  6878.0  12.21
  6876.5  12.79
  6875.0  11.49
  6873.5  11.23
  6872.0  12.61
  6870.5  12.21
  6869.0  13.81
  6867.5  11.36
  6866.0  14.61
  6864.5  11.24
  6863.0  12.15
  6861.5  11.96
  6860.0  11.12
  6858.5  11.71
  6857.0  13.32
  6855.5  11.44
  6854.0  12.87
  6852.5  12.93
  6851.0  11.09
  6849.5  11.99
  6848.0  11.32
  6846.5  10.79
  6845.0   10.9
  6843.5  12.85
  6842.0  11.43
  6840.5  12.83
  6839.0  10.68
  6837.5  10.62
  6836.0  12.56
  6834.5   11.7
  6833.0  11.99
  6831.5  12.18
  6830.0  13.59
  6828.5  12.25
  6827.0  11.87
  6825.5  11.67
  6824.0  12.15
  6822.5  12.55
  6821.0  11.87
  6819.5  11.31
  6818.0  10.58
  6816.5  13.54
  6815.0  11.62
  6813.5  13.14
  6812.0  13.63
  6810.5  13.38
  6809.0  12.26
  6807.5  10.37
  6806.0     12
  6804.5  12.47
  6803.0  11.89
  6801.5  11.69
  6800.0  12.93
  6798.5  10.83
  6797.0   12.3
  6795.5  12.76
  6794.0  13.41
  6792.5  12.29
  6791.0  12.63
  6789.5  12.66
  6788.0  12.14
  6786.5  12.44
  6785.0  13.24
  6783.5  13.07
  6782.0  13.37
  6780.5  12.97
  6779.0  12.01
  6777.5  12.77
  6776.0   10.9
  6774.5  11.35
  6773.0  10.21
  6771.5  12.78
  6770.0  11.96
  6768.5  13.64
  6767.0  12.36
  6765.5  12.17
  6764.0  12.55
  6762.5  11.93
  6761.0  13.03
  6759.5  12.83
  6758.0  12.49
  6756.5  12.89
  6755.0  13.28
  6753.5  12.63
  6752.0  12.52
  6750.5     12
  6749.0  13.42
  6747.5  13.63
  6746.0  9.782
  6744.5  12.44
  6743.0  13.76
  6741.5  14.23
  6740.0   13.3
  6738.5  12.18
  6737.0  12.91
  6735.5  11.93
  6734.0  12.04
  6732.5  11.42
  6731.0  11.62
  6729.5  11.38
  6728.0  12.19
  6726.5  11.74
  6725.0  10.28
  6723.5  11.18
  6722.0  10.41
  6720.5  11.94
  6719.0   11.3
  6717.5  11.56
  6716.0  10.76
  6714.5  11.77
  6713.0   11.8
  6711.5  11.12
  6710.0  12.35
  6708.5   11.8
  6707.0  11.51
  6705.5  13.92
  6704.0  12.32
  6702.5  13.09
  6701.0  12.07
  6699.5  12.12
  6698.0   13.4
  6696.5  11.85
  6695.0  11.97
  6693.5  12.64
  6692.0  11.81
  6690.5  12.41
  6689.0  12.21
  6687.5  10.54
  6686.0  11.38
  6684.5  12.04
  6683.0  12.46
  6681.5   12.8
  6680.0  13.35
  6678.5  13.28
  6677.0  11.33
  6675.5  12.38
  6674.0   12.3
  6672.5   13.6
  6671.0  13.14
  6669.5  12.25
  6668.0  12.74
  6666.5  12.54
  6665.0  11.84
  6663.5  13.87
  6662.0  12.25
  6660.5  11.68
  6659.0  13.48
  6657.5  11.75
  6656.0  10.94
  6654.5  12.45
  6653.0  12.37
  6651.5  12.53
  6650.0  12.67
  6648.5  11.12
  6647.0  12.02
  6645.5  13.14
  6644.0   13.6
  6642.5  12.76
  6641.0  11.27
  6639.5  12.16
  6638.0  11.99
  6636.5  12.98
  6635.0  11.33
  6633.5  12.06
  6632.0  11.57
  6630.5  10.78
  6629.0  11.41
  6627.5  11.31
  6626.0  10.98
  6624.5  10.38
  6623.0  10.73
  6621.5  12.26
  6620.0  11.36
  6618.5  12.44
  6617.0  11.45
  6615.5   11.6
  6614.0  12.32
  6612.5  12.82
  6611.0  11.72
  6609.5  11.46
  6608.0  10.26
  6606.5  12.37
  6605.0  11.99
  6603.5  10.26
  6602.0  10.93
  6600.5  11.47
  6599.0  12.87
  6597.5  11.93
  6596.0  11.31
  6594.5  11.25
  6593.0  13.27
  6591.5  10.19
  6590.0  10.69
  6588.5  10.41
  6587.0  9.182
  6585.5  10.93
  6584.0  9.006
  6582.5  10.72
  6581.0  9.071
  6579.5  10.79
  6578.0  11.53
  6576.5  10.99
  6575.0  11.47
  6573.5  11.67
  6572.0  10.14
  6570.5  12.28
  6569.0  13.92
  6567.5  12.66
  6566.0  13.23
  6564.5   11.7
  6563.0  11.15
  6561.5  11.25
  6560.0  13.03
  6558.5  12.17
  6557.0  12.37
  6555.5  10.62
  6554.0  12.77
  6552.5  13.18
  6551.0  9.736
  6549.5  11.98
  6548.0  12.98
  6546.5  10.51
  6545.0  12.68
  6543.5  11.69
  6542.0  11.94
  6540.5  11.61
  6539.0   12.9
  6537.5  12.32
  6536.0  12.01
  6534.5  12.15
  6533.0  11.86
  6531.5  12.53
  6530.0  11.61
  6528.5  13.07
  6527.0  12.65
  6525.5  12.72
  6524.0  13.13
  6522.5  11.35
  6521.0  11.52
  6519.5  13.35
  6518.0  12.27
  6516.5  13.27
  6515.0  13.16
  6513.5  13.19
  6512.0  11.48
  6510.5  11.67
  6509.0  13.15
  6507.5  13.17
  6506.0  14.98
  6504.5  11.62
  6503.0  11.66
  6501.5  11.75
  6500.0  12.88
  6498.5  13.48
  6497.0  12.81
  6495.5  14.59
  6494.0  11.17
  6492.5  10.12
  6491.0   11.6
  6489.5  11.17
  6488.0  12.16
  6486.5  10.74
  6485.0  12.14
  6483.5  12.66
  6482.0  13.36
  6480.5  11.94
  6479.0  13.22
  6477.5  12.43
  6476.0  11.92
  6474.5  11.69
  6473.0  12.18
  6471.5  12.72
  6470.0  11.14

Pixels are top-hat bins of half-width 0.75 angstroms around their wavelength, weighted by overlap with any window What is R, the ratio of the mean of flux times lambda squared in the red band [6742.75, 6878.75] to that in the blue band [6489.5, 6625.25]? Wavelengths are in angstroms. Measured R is 1.11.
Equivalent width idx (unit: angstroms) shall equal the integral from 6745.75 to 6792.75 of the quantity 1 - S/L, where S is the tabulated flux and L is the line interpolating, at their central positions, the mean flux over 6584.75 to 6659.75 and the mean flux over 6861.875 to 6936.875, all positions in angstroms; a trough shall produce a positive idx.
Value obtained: -3.1 angstroms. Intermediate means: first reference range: 11.7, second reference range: 11.7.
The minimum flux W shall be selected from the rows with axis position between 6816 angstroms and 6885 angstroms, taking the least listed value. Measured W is 10.38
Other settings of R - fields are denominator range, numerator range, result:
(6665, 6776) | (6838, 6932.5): 1.01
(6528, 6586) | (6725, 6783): 1.12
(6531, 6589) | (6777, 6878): 1.14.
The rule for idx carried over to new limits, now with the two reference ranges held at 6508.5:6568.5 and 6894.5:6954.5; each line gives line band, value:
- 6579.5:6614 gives 2.83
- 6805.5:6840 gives -1.10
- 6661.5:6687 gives -1.23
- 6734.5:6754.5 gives -1.40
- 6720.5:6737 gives 0.50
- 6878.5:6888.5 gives 0.51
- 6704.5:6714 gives -0.14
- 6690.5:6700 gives -0.30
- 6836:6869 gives -0.81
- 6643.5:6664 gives -0.65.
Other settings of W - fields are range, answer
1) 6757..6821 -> 10.21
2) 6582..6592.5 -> 9.006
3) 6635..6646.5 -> 11.27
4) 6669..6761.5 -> 9.782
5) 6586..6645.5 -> 9.182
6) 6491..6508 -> 10.12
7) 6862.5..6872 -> 11.24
